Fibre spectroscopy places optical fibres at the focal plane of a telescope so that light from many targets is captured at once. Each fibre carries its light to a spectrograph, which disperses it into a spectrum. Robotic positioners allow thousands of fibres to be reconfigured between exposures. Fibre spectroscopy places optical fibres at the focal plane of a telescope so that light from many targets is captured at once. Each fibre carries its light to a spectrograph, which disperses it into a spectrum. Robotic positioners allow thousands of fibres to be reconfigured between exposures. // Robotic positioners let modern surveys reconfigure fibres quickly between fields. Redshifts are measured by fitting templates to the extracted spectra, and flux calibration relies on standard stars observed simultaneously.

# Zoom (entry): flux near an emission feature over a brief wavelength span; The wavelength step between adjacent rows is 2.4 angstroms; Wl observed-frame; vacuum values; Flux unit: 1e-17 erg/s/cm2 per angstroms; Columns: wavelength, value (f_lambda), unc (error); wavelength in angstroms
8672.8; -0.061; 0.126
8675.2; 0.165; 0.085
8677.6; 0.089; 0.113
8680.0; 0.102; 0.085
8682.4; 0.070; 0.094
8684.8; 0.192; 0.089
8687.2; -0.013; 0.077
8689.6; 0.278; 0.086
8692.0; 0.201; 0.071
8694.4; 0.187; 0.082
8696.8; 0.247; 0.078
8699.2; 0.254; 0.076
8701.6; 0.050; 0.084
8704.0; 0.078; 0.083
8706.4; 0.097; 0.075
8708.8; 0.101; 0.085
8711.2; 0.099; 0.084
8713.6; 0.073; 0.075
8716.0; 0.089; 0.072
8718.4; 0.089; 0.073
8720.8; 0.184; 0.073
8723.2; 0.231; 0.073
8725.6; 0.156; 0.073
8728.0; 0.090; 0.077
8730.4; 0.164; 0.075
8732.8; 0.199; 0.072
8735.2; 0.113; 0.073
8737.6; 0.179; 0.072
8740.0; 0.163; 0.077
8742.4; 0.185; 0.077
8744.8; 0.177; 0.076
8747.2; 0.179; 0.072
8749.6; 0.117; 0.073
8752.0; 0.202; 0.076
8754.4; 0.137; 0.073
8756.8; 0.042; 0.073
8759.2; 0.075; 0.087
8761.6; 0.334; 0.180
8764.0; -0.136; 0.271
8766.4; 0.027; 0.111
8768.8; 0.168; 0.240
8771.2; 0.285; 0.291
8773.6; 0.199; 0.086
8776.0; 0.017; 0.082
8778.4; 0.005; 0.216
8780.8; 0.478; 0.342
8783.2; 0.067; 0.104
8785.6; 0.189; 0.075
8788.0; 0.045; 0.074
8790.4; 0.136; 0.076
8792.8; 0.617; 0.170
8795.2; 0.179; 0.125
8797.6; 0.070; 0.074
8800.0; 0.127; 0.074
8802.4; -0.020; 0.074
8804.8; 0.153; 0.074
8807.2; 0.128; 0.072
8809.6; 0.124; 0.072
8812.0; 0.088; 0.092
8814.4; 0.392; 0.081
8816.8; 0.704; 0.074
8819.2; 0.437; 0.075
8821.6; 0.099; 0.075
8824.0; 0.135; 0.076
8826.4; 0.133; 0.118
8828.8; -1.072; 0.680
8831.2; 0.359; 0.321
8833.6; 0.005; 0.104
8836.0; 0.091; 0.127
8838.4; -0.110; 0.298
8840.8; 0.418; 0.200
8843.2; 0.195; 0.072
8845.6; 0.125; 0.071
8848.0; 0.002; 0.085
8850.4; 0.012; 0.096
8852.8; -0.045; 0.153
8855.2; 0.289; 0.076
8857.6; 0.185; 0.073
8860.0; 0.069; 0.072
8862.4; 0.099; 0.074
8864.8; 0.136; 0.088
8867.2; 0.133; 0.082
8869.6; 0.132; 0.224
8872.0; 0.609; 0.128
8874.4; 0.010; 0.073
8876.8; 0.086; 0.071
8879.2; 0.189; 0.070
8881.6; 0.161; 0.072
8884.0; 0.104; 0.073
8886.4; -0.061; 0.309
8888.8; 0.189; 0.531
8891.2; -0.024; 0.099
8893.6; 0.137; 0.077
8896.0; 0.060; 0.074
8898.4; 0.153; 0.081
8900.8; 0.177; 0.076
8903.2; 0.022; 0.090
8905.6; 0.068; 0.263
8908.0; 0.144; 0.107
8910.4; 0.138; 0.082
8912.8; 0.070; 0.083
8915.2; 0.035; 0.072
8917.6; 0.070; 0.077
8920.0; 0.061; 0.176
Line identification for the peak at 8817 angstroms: H-beta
